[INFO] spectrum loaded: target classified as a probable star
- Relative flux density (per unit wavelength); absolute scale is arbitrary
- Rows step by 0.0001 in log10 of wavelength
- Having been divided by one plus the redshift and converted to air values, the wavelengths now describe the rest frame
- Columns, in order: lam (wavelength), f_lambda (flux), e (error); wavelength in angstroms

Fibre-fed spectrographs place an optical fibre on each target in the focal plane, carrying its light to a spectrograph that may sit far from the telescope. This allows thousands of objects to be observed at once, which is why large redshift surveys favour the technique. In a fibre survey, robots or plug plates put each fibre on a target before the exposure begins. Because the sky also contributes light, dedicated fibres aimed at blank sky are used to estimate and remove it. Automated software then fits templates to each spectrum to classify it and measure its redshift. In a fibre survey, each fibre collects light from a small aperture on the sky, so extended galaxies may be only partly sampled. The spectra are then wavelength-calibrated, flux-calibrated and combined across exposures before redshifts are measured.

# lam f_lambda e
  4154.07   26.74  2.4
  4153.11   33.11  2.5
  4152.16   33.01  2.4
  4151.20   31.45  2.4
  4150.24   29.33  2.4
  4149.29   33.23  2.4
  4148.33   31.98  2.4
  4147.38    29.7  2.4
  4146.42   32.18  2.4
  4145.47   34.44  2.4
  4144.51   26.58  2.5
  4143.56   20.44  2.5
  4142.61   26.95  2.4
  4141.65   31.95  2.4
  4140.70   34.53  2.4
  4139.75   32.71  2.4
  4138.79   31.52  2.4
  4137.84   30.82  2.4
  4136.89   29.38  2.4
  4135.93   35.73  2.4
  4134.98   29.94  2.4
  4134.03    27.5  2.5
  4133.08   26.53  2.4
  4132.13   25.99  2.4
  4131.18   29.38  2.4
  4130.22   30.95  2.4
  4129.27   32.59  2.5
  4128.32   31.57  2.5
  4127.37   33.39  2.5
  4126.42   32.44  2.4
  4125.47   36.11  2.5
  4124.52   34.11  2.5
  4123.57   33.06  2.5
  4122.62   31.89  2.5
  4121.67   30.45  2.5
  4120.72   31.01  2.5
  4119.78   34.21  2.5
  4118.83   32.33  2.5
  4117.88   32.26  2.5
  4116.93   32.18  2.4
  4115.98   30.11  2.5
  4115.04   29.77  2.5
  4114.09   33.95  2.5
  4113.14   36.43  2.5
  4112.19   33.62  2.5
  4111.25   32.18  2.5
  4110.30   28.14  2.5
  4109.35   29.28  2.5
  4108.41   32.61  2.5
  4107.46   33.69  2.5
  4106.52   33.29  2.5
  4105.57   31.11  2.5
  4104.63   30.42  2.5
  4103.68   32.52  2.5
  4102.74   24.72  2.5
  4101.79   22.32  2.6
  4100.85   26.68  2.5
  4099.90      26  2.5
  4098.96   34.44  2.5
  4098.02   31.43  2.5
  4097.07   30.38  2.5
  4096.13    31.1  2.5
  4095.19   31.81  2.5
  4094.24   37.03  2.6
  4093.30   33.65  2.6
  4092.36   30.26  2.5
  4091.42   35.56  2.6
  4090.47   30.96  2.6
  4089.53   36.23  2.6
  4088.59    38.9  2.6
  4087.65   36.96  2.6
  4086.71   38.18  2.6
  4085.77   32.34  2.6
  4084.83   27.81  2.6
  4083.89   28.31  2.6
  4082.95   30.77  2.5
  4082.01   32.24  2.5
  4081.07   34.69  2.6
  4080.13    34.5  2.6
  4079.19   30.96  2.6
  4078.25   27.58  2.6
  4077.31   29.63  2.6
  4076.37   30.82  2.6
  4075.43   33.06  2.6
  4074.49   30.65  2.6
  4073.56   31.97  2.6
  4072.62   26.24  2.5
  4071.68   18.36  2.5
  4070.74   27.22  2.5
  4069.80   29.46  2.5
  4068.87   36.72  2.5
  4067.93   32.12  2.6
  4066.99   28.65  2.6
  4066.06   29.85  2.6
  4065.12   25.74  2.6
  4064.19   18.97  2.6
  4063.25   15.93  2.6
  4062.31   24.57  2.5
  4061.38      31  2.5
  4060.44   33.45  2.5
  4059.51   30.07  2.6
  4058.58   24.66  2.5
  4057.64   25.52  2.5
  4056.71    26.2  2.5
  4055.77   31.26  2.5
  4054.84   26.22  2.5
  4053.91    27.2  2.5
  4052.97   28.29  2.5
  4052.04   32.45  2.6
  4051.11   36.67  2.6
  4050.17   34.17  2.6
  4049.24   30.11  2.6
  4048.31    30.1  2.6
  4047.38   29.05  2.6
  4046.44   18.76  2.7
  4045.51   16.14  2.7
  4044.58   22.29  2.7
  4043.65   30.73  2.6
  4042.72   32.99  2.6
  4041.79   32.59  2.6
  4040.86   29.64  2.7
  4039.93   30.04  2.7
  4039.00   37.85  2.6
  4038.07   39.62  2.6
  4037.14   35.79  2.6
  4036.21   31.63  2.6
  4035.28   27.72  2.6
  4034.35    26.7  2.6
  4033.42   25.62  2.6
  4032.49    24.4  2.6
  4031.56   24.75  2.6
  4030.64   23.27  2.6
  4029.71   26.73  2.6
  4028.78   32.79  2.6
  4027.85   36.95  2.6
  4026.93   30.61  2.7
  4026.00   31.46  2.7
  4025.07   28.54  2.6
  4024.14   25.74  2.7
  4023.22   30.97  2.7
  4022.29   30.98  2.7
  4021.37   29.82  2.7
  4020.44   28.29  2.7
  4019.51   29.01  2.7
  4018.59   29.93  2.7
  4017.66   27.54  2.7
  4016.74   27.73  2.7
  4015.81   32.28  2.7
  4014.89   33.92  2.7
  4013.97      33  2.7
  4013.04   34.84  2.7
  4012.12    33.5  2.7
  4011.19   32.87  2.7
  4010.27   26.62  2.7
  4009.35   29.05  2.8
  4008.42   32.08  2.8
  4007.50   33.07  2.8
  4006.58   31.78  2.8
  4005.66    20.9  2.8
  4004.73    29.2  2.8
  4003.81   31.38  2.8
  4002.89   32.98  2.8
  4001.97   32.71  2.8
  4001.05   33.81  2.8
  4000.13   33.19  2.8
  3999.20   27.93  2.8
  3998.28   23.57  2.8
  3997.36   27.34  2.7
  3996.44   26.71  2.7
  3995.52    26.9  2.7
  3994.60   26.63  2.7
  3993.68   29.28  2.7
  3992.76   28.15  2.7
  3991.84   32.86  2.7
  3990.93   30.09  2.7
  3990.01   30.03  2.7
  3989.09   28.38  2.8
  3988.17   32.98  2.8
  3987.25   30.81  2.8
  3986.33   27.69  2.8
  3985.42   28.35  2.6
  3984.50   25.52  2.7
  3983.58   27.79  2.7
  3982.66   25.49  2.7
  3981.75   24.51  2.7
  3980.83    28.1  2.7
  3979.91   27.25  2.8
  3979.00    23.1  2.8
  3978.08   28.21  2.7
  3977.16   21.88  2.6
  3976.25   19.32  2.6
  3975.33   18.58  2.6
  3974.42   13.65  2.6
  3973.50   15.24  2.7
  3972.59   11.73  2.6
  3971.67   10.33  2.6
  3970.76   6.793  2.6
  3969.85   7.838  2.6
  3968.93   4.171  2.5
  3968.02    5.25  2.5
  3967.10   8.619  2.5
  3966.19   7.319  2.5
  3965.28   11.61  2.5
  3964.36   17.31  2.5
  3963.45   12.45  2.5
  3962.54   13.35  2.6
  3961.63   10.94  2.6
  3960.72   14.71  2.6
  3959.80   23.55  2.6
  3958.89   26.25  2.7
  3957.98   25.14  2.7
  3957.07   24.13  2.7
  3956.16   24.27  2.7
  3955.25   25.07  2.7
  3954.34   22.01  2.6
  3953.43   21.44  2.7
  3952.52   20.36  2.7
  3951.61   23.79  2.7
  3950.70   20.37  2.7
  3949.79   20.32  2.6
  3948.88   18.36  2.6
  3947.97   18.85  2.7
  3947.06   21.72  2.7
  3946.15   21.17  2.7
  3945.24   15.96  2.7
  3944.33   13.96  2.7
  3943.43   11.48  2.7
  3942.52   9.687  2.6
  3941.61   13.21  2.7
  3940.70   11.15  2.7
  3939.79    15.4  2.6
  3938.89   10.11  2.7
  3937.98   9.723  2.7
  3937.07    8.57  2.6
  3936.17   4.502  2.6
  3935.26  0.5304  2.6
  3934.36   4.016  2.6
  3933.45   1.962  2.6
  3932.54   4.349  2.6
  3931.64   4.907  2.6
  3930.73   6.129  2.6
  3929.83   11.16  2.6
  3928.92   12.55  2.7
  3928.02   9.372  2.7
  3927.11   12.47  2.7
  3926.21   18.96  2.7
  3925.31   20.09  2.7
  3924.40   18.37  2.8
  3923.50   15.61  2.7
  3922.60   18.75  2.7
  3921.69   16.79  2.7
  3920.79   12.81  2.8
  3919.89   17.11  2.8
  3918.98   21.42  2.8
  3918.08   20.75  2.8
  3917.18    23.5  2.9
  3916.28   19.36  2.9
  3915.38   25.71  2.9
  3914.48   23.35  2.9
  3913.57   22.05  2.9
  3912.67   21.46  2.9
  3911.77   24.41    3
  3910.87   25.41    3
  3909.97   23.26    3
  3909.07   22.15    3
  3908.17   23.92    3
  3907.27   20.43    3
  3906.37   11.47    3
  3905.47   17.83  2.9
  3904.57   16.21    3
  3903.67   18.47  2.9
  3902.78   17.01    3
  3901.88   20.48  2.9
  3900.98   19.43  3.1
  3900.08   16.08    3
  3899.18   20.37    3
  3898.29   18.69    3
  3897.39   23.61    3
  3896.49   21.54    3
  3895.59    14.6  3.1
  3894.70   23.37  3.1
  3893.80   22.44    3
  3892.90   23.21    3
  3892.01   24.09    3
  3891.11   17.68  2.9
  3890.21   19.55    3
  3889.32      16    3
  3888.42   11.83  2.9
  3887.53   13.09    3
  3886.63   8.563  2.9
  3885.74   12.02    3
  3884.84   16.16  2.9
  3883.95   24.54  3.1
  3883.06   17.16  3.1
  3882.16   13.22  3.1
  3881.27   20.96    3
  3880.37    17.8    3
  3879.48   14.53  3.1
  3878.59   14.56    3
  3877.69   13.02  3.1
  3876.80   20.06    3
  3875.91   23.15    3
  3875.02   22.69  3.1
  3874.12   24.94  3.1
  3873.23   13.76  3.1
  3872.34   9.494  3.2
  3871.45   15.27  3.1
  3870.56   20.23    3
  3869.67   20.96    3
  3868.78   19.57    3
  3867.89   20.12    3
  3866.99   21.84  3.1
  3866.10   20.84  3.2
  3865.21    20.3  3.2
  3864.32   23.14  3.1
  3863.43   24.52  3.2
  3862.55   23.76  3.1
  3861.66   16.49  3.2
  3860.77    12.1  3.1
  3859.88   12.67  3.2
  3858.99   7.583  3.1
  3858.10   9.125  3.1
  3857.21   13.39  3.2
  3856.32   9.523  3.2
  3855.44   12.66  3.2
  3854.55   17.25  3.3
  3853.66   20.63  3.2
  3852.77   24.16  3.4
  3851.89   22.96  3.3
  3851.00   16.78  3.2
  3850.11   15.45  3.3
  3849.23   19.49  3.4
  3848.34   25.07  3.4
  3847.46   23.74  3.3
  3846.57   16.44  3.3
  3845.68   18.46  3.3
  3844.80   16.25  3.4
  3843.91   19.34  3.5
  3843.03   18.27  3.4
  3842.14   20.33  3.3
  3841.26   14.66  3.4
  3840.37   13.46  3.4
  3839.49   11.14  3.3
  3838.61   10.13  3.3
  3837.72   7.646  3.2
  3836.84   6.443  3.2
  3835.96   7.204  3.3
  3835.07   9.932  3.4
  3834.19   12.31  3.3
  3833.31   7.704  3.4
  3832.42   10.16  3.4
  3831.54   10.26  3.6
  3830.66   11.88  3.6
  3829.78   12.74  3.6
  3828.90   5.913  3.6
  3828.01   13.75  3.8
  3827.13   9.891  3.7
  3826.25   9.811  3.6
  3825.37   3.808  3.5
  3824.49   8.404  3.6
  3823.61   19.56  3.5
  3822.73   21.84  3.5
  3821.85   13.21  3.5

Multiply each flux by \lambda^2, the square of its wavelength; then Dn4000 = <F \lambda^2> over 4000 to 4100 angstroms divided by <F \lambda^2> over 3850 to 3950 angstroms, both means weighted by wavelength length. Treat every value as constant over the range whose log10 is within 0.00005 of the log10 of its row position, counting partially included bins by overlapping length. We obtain 1.94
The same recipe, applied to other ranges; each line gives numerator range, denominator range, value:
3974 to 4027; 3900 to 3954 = 1.84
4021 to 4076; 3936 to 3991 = 1.62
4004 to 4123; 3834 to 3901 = 1.94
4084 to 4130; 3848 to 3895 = 2.03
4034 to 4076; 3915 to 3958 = 1.98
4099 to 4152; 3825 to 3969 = 2.13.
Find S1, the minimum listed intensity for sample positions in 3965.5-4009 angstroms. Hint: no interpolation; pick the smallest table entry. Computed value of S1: 4.171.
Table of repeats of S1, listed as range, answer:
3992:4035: 20.9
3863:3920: 8.563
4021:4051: 16.14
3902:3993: 0.5304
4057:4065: 15.93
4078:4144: 20.44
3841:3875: 7.583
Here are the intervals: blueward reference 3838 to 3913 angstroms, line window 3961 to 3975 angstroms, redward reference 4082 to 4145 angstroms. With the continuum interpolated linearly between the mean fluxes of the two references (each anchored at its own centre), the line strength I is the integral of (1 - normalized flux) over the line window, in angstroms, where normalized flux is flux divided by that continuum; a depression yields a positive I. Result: 7.6 angstroms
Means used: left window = 18.1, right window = 31.4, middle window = 10.6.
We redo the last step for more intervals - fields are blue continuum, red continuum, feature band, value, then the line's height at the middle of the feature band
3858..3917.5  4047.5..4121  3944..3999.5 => 6.6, 23.8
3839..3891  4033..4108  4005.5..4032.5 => -3.2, 26.8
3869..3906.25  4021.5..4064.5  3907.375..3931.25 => 1.6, 20.2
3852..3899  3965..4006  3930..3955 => 9.5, 21.1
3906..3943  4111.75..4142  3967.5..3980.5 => 2.7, 19.1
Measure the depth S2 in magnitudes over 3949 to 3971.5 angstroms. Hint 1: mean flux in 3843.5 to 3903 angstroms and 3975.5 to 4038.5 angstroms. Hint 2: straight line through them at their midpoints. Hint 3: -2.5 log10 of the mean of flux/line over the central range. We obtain 0.454 mag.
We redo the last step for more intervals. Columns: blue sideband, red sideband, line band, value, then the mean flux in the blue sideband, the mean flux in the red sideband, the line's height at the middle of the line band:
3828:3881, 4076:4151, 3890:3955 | 0.17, 16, 31.4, 20.1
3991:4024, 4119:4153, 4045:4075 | 0.10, 30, 31.1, 30.4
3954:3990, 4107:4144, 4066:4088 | -0.12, 19.6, 31.3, 27.6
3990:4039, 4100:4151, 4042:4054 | 0.06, 29.9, 30.9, 30.2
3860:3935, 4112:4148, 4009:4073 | -0.12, 17.7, 31.3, 26.1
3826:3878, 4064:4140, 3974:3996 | -0.11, 15.8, 31.2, 24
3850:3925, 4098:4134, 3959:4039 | -0.03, 18.5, 31.1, 24.6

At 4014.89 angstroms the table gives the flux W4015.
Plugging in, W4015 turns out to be 33.92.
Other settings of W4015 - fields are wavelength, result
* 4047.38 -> 29.05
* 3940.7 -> 11.15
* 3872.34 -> 9.494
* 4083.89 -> 28.31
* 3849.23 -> 19.49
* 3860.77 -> 12.1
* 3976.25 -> 19.32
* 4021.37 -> 29.82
